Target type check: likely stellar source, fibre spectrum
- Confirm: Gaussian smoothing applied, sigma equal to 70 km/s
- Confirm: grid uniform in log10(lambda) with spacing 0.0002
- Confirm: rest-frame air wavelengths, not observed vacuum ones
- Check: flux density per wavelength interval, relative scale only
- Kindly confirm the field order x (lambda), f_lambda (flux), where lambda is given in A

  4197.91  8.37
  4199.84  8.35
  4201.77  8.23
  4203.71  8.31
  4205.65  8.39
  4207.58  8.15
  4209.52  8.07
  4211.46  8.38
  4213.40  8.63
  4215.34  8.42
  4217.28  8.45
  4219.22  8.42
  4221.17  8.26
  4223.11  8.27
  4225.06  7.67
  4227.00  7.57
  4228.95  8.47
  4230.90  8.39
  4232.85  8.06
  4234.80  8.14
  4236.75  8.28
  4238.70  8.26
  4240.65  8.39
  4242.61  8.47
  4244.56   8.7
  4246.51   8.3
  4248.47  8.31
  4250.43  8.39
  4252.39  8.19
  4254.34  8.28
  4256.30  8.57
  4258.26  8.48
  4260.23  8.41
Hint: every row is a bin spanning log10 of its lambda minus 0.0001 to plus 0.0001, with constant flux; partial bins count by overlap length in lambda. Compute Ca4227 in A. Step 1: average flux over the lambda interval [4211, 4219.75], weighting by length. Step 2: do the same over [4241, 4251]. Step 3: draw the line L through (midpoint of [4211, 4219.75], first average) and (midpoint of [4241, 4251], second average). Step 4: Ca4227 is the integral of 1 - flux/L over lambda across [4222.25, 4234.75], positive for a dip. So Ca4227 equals 0.6 A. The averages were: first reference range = 8.47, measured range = 8.07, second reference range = 8.43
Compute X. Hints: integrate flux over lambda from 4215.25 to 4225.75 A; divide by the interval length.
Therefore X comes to 8.25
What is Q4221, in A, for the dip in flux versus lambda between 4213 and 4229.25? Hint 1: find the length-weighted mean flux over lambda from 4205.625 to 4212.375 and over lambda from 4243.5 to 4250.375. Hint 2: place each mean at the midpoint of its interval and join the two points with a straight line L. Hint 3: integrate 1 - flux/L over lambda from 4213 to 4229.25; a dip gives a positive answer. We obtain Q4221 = 0.2 A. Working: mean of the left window 8.23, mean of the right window 8.43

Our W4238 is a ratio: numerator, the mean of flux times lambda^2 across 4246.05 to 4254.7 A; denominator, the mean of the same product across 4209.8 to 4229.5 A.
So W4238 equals 1.02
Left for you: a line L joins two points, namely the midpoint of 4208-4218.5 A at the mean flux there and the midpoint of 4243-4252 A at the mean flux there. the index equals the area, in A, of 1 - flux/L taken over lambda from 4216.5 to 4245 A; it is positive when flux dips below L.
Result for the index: 0.5 A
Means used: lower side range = 8.38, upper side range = 8.41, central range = 8.24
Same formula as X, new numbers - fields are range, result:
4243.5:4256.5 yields 8.39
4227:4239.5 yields 8.21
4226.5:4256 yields 8.3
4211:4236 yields 8.24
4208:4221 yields 8.37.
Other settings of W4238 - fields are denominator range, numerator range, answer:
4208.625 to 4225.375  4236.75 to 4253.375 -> 1.02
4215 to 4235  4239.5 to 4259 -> 1.04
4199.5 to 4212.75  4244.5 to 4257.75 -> 1.03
